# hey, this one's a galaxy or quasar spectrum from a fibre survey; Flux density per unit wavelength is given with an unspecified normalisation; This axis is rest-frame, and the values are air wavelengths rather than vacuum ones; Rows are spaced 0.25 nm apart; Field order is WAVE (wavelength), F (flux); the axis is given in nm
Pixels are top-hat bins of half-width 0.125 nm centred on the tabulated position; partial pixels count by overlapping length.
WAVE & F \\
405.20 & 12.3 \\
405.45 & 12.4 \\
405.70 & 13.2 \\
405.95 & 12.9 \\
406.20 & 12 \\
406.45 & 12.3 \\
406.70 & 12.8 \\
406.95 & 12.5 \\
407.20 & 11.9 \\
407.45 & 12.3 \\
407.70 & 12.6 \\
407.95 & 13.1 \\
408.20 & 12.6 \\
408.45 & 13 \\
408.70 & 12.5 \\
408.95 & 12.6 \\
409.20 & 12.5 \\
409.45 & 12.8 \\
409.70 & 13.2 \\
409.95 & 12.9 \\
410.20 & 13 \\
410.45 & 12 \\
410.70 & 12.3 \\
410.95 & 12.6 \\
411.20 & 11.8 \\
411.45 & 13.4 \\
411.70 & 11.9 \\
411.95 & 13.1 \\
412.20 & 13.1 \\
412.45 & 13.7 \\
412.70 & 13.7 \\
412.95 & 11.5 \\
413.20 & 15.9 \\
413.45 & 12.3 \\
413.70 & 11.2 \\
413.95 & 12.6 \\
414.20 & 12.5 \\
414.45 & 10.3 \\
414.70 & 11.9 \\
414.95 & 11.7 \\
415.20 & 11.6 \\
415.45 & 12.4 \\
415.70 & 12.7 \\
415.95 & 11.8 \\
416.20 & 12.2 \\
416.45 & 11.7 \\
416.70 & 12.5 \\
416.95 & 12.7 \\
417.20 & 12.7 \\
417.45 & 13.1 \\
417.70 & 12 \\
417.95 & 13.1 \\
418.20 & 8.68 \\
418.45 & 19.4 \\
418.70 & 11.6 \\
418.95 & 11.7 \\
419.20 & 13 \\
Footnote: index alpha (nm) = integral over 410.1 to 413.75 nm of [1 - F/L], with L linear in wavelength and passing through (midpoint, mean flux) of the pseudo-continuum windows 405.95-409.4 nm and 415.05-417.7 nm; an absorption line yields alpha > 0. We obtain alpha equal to -0.108 nm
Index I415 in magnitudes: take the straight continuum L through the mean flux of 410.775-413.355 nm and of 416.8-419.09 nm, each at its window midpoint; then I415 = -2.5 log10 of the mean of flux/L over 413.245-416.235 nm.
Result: 0.078 mag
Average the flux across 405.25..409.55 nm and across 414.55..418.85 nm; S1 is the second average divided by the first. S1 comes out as 0.99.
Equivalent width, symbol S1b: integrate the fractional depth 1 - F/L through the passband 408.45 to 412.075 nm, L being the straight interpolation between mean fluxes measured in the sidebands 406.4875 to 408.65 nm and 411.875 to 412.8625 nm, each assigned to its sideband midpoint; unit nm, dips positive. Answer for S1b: 0.11 nm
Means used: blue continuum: 12.6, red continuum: 13.3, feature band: 12.6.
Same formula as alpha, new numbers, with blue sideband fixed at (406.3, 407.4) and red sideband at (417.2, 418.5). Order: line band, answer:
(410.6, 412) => 0.01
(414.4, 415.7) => 0.10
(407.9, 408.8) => -0.03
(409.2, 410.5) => -0.03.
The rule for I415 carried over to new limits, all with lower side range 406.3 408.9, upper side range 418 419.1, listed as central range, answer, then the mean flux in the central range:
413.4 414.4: 0.06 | 12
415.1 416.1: 0.06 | 12.1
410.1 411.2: 0.02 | 12.4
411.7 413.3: -0.05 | 13.3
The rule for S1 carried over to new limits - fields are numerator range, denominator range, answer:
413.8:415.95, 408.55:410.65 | 0.94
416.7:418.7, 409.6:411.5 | 1.03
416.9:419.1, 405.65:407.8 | 1.02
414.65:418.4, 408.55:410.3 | 0.95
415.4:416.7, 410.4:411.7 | 0.98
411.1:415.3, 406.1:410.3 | 0.99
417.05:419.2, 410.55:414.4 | 1.01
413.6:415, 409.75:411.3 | 0.94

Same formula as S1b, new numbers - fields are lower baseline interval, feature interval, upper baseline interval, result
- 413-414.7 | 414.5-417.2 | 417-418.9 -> 0.11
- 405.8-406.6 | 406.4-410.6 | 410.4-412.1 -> -0.06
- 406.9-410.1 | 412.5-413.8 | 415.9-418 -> -0.05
